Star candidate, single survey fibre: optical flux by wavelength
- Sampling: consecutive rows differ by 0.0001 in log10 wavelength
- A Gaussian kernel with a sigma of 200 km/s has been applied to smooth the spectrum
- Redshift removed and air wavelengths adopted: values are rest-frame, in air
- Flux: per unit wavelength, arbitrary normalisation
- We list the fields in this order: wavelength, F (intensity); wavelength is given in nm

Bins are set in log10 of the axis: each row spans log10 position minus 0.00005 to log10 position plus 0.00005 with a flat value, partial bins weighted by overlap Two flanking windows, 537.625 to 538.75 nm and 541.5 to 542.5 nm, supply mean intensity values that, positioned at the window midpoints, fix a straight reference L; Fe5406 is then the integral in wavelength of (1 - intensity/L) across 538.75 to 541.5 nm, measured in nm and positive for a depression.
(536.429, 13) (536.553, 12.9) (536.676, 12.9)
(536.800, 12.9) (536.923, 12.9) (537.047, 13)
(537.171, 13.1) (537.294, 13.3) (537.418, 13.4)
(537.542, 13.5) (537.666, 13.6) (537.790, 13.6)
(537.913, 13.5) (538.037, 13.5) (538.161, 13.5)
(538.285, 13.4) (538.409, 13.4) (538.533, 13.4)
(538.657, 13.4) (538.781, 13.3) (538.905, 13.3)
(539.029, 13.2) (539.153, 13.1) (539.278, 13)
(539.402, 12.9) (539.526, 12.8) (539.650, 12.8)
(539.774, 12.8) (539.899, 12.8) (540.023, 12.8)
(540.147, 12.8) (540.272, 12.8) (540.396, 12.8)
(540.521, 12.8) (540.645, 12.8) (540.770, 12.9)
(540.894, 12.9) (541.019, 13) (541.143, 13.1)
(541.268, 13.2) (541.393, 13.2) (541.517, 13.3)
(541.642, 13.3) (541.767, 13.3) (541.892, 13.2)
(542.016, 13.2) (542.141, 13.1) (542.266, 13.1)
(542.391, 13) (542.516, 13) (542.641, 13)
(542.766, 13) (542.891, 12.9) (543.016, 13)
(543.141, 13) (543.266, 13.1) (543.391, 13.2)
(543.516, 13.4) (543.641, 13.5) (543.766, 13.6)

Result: 0.07 nm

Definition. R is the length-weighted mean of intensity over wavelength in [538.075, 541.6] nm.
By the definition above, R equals 13.1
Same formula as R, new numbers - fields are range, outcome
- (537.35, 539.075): 13.4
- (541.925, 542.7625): 13.1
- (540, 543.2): 13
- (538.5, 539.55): 13.2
